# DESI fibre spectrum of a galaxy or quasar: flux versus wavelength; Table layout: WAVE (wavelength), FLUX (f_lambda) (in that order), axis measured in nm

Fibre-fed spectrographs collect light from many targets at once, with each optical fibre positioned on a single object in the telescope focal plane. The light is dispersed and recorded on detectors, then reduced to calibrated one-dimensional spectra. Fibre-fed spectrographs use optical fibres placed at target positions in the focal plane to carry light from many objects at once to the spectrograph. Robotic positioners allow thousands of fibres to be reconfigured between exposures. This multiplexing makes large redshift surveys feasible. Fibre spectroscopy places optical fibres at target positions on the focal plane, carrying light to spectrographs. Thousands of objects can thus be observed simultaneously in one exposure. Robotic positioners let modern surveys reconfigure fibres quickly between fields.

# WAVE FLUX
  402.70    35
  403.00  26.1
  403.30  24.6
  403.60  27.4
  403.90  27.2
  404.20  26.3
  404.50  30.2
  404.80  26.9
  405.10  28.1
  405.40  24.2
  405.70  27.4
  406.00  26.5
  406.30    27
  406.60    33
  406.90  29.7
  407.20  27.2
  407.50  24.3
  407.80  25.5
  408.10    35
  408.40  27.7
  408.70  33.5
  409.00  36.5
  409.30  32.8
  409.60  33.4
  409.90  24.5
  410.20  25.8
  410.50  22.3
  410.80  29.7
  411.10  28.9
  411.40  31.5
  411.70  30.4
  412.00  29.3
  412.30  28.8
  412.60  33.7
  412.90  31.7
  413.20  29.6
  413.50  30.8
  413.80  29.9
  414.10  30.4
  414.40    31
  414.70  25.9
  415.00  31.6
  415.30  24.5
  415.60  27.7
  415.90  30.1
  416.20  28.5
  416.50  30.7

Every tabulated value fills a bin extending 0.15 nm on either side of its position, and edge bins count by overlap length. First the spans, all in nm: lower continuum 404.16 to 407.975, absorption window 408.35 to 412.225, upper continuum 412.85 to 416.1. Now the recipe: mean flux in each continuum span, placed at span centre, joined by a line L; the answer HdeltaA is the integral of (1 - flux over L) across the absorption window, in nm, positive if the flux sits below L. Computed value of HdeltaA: -0.19 nm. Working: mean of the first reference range 27.5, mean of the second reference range 29.3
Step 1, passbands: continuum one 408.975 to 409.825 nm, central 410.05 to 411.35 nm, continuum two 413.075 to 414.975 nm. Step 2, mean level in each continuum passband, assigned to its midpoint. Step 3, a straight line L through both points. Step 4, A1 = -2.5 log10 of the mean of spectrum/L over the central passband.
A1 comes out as 0.19 mag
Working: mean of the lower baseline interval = 33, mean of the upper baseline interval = 29.7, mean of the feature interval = 27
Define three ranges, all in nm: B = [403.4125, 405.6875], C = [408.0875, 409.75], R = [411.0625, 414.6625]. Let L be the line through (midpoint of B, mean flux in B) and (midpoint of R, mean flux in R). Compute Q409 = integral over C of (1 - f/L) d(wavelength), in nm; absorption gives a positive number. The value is -0.24 nm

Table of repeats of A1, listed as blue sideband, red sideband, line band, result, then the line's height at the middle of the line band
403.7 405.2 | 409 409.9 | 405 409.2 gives 0.04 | 30.1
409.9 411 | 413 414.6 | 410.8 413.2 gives -0.10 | 27.9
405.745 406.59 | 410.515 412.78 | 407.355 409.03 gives -0.05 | 28.6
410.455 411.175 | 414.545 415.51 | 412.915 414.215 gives -0.11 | 27.4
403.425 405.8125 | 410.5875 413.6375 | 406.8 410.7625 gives -0.01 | 28.9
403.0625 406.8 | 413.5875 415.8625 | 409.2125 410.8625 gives 0.01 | 28.2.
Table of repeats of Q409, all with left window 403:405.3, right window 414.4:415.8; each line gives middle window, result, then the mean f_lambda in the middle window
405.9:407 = -0.08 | 29.1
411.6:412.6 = -0.09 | 30.1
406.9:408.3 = -0.04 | 28.2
